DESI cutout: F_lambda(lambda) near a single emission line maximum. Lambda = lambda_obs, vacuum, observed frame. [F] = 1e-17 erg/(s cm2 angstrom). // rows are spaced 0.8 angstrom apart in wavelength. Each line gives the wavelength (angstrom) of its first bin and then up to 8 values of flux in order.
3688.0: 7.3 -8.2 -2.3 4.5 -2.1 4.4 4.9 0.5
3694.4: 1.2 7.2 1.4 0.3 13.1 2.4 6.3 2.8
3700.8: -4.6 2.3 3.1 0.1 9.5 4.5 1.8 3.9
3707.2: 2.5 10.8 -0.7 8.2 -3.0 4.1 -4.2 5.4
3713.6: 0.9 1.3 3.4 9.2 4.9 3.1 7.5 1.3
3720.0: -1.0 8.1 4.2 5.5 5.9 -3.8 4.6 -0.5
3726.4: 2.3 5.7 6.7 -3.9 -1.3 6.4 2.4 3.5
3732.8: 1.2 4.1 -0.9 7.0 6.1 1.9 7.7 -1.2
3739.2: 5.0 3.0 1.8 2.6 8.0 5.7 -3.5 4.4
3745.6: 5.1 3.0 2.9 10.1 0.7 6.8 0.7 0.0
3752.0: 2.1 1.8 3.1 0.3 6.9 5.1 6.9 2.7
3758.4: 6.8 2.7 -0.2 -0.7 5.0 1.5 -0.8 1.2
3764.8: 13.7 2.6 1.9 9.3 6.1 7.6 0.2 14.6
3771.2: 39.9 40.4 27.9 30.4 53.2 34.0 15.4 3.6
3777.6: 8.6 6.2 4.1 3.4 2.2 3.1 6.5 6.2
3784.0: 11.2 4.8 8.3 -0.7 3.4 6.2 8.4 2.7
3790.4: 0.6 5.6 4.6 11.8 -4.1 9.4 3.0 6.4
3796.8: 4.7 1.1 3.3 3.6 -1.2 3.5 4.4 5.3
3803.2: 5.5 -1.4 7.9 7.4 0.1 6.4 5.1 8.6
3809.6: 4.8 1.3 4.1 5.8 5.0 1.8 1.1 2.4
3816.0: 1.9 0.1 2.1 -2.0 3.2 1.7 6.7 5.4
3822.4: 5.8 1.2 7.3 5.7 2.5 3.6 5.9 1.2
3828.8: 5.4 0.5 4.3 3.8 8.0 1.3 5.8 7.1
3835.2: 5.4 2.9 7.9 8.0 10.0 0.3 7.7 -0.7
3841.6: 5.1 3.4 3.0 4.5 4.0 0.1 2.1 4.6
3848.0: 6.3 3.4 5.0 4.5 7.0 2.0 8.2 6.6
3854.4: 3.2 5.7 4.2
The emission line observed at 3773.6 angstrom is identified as [O II] 3727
